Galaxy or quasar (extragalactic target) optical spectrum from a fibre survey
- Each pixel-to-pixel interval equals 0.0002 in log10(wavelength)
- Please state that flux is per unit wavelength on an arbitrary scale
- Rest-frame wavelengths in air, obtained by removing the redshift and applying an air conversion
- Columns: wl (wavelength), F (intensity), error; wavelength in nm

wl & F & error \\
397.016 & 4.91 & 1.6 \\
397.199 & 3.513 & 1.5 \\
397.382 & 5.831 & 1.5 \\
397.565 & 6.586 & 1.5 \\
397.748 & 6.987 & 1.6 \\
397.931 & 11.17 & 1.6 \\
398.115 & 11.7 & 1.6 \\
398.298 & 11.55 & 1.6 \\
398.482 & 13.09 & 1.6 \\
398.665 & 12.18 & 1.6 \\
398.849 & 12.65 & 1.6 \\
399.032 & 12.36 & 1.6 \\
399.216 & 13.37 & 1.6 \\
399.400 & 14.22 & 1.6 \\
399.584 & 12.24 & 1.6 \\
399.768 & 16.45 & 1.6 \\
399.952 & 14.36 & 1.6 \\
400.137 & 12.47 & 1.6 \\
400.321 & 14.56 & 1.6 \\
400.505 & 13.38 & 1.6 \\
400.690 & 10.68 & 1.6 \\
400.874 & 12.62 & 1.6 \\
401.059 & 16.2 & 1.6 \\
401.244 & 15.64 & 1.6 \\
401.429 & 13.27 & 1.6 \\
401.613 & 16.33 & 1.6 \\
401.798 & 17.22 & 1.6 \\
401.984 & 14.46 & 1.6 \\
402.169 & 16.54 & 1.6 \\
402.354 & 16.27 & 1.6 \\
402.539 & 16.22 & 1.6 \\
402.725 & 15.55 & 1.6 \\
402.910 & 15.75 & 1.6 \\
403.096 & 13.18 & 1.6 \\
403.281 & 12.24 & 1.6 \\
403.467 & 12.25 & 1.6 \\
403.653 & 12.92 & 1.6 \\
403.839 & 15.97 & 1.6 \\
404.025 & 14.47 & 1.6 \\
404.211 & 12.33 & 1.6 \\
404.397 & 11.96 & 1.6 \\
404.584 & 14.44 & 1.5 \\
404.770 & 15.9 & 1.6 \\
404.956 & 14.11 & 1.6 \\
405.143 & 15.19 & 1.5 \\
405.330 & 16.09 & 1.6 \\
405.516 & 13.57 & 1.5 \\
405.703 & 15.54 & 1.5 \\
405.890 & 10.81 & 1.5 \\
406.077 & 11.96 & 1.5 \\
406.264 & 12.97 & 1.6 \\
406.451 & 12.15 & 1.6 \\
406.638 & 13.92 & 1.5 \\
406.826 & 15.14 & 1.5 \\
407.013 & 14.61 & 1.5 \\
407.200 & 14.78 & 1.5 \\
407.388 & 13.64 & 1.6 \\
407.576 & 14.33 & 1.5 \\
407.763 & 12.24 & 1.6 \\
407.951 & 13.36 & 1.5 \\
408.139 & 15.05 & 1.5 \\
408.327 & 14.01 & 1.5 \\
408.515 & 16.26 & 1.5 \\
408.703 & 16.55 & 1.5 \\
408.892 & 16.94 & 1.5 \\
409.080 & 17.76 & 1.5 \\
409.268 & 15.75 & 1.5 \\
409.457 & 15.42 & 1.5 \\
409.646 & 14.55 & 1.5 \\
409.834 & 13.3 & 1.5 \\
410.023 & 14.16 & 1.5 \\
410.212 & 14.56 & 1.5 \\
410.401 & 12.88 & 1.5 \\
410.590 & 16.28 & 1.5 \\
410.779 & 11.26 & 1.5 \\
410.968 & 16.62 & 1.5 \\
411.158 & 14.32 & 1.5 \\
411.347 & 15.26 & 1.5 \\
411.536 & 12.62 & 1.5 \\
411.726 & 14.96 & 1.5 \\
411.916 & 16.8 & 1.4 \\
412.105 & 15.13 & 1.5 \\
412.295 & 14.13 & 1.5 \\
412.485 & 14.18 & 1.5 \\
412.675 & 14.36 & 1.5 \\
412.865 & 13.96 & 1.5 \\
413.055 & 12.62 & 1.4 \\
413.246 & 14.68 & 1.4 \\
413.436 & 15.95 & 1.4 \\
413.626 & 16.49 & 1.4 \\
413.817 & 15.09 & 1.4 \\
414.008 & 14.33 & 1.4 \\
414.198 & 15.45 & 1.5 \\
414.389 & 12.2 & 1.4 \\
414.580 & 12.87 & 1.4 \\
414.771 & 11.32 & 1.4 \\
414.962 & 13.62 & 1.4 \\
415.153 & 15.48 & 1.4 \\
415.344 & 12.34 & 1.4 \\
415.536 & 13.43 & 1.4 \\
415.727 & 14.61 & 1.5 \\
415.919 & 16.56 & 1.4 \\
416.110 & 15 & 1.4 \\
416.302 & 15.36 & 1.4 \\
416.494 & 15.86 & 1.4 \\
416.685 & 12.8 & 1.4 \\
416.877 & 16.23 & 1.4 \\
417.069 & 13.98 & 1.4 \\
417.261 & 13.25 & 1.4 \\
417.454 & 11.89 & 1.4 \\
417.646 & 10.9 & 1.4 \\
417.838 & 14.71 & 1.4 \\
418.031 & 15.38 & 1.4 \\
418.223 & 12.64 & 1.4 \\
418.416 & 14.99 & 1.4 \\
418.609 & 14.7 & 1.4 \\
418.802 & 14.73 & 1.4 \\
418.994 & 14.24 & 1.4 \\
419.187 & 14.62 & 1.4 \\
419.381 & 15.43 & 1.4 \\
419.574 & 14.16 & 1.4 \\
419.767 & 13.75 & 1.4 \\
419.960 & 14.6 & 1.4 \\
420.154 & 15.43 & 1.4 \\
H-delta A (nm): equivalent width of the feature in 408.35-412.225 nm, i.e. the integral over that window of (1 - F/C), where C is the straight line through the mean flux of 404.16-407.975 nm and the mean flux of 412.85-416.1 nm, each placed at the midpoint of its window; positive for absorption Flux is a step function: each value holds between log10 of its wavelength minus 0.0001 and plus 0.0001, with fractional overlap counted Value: -0.29 nm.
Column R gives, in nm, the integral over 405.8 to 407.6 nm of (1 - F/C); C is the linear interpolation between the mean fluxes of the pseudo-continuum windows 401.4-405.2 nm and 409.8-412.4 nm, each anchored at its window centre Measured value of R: 0.14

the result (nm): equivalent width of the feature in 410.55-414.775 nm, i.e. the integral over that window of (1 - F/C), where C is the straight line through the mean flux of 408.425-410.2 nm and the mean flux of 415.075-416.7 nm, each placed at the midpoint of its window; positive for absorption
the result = 0.20 nm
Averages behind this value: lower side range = 15.6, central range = 14.4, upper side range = 14.7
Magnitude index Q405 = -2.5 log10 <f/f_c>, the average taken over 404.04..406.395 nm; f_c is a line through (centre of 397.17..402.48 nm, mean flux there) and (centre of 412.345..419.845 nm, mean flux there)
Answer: -0.04 mag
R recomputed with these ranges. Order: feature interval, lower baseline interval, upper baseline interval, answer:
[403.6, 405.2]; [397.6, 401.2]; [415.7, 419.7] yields -0.12 nm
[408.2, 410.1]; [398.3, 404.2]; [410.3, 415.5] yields -0.17 nm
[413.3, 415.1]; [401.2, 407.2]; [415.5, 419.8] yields 0.02 nm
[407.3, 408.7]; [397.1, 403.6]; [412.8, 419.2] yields -0.08 nm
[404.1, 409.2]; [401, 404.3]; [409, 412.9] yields 0.16 nm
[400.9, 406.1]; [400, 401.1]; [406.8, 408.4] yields -0.36 nm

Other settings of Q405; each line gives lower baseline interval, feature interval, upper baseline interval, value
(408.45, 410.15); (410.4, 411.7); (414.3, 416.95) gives 0.06 mag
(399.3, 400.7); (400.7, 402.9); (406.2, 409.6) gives -0.10 mag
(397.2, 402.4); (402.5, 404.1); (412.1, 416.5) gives -0.08 mag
